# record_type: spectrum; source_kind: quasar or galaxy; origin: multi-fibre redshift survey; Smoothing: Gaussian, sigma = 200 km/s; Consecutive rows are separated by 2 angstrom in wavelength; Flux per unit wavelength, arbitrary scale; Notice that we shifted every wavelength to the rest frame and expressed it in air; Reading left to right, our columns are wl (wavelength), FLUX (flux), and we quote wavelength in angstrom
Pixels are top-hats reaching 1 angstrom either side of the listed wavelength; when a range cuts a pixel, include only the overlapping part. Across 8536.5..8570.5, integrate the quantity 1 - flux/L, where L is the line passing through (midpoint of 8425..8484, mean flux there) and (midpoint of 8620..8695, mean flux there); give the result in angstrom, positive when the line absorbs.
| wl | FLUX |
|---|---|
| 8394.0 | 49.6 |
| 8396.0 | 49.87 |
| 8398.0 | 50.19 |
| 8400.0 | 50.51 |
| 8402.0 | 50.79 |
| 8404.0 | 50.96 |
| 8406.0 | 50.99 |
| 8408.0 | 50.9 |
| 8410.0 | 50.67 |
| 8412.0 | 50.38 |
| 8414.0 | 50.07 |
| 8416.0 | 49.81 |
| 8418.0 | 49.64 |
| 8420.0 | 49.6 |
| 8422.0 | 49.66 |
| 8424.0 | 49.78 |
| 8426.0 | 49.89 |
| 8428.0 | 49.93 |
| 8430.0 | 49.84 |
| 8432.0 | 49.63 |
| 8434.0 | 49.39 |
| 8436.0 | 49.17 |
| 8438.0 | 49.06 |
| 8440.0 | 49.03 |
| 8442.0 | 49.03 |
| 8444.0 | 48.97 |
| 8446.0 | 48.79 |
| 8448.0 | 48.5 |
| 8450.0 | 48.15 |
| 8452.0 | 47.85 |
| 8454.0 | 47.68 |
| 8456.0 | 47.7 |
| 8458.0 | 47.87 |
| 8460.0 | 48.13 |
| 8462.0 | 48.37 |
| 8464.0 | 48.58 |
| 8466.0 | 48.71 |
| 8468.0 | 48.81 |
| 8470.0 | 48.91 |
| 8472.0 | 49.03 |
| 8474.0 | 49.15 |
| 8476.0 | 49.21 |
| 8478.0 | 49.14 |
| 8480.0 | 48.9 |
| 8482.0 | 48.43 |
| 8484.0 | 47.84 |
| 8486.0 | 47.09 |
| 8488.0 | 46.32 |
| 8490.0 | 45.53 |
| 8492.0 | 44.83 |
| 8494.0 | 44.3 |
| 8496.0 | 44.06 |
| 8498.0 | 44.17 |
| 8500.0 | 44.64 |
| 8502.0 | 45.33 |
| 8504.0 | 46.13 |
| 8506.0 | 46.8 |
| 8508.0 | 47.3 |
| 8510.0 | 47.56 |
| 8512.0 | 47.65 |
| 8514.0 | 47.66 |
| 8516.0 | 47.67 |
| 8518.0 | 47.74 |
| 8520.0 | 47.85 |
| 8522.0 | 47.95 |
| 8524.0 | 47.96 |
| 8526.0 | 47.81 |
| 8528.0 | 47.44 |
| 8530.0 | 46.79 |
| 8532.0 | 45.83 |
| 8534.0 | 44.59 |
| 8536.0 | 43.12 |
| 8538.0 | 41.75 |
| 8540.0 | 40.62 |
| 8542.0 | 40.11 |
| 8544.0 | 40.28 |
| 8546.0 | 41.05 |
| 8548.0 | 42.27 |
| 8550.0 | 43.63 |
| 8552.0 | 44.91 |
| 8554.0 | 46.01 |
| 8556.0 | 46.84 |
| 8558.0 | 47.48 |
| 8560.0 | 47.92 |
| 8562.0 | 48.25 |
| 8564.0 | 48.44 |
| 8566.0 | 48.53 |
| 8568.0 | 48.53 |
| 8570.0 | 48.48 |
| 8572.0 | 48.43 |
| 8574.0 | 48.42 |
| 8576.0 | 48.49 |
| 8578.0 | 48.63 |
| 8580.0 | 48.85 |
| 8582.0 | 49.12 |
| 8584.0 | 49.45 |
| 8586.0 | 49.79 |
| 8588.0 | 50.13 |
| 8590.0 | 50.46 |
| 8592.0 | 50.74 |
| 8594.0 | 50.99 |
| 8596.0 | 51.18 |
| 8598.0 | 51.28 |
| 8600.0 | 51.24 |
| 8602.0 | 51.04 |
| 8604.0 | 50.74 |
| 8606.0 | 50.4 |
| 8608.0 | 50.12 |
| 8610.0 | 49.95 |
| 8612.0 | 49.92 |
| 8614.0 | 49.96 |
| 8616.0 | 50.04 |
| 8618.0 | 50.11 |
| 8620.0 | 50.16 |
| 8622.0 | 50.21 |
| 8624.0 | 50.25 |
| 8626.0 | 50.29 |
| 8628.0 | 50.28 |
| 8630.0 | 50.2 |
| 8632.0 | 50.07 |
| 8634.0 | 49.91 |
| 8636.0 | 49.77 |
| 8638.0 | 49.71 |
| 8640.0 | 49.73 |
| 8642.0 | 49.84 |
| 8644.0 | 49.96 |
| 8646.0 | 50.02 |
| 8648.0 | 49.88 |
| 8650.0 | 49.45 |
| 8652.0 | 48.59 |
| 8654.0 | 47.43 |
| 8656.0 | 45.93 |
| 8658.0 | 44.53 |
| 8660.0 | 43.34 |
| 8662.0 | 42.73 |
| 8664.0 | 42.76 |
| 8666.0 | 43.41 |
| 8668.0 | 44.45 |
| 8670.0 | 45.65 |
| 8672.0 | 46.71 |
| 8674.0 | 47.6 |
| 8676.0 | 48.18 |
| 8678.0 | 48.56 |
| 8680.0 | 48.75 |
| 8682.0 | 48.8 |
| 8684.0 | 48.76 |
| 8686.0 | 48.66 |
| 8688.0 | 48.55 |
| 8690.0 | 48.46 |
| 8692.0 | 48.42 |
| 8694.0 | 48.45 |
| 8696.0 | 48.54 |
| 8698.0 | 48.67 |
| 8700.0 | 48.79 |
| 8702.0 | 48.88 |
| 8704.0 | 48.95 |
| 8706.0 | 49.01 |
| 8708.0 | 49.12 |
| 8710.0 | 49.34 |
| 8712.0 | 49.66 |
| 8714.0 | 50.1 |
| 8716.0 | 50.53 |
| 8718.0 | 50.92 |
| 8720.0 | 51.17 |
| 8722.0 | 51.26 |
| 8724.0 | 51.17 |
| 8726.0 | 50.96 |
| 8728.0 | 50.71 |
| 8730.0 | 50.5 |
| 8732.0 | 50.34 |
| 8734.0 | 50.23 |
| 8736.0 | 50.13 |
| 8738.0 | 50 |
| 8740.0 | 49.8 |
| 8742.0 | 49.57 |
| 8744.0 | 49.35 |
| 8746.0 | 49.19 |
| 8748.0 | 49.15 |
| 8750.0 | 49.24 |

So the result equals 2.5 angstrom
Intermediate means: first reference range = 48.8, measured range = 44.9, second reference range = 48.1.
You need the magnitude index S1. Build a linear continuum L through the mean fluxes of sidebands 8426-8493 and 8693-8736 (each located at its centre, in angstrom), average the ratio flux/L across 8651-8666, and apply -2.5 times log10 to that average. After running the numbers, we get 0.11 mag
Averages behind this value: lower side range 48.4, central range 44.9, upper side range 49.9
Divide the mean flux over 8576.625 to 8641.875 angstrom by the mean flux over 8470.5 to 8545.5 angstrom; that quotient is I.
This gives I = 1.1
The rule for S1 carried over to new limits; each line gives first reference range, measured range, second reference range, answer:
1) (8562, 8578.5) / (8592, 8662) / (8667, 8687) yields -0.033 mag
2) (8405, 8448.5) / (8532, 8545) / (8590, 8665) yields 0.176 mag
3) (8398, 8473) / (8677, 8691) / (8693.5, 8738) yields 0.026 mag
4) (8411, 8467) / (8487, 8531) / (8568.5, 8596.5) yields 0.062 mag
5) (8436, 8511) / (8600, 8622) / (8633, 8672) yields -0.067 mag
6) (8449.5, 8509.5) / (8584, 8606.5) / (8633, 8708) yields -0.067 mag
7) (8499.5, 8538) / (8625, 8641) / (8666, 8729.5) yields -0.043 mag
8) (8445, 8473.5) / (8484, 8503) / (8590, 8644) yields 0.081 mag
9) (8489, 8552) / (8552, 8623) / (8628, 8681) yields -0.067 mag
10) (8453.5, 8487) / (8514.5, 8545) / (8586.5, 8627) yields 0.094 mag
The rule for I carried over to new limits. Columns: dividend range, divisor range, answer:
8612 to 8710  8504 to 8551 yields 1.07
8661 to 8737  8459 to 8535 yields 1.03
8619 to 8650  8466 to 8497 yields 1.05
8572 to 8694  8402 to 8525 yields 1.01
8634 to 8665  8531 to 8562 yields 1.09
